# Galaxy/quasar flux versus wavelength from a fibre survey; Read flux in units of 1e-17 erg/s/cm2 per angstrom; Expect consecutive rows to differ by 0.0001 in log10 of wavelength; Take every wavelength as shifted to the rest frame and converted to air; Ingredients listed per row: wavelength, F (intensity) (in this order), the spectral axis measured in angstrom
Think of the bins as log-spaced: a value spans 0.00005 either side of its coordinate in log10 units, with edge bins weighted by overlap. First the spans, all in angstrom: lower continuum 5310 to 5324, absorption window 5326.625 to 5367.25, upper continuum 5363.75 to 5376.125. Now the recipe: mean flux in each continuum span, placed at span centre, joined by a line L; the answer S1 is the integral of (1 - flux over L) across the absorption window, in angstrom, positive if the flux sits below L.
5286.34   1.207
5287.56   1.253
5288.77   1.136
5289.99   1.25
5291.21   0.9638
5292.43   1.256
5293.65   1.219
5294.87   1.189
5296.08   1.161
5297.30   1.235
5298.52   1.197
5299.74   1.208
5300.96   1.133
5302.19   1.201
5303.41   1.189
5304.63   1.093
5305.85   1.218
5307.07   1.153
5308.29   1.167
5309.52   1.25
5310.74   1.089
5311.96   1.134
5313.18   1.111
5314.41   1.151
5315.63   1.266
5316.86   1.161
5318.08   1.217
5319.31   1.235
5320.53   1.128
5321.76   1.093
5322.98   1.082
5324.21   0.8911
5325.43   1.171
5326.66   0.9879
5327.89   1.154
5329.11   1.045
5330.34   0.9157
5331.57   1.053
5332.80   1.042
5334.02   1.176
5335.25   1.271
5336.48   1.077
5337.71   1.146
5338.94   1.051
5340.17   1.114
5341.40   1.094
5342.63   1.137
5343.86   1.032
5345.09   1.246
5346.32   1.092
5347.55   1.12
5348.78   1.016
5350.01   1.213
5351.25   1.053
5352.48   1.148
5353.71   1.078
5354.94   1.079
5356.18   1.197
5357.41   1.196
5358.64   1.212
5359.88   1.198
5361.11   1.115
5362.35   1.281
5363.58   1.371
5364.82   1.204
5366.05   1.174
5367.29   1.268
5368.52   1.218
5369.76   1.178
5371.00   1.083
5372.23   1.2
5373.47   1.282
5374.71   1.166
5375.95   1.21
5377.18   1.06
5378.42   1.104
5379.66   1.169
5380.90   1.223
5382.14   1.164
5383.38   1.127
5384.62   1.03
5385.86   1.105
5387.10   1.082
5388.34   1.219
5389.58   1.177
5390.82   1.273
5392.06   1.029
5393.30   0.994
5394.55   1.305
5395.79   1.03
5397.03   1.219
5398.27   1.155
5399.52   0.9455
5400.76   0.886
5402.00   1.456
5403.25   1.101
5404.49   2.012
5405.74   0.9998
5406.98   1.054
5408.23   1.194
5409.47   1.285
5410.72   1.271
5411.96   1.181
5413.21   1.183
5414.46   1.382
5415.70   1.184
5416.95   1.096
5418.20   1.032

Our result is 1.5 angstrom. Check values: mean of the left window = 1.15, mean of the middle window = 1.13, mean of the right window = 1.2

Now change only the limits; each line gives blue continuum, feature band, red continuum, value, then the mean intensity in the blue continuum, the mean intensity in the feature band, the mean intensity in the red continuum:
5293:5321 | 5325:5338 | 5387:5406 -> 0.98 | 1.18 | 1.09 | 1.19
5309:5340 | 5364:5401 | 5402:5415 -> 2.34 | 1.12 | 1.15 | 1.27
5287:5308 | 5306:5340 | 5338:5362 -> 1.01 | 1.18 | 1.12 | 1.13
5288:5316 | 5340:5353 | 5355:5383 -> 0.77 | 1.17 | 1.11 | 1.19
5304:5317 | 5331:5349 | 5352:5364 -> 0.97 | 1.16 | 1.11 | 1.19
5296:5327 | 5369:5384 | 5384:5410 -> 0.01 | 1.15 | 1.16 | 1.17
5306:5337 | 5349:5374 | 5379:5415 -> -0.67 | 1.12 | 1.18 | 1.18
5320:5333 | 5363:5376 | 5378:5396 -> -1.18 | 1.05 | 1.21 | 1.14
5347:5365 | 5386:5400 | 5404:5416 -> 1.19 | 1.16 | 1.13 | 1.27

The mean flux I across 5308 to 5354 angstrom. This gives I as 1.12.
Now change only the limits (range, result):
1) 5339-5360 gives 1.13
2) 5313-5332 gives 1.1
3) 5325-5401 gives 1.14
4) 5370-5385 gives 1.15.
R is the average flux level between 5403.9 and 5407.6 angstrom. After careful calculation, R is 1.35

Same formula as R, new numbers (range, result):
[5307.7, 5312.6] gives 1.16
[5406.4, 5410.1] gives 1.18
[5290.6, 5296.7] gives 1.16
